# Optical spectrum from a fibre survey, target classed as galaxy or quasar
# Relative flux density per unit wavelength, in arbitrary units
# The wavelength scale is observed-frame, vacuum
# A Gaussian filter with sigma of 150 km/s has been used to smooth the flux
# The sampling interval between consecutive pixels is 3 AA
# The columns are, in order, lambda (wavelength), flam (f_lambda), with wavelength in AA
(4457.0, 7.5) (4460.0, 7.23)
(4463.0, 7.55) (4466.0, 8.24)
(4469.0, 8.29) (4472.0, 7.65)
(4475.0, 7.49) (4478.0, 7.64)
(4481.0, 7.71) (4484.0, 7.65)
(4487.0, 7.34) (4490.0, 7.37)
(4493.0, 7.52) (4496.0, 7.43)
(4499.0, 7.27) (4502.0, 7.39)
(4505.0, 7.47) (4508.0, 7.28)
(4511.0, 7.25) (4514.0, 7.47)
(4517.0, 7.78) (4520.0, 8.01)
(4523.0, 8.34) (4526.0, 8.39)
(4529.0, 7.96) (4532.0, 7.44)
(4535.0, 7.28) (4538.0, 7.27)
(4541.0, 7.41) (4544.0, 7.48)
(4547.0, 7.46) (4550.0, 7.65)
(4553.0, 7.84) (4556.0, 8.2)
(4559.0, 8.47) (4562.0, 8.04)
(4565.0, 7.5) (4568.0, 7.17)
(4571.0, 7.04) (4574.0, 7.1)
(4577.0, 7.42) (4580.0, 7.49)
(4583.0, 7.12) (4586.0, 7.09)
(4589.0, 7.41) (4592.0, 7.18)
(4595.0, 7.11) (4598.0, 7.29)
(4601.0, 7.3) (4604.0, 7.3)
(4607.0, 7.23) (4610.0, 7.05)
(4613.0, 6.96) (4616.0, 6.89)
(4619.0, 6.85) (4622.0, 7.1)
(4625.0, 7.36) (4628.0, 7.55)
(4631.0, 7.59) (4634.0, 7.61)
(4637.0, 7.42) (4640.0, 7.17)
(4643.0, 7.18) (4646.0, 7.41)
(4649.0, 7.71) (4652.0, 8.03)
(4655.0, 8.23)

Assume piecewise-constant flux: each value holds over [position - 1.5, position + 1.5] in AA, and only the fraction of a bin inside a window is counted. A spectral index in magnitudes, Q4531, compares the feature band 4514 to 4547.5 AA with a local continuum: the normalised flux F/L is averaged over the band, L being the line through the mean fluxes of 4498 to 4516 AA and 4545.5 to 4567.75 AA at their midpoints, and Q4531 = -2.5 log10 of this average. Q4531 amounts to -0.02 mag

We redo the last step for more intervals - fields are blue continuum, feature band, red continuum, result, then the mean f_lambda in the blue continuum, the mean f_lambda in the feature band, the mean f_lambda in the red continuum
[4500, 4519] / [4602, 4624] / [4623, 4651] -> 0.057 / 7.45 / 7.07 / 7.45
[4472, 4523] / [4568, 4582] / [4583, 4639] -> 0.012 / 7.53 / 7.25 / 7.23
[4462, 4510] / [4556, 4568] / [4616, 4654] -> -0.061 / 7.58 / 7.92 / 7.4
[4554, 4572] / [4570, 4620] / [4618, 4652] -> 0.063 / 7.76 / 7.17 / 7.4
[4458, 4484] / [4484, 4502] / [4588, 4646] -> 0.034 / 7.72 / 7.41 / 7.24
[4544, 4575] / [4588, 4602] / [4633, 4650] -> 0.043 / 7.65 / 7.25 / 7.4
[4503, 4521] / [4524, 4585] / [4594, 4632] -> -0.029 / 7.53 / 7.59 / 7.19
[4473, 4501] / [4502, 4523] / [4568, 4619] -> -0.025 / 7.49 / 7.59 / 7.18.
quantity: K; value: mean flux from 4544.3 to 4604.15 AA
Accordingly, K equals 7.46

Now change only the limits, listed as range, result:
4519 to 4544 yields 7.74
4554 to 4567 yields 8.01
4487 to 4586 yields 7.56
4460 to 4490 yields 7.69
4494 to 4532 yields 7.66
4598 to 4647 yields 7.25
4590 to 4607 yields 7.24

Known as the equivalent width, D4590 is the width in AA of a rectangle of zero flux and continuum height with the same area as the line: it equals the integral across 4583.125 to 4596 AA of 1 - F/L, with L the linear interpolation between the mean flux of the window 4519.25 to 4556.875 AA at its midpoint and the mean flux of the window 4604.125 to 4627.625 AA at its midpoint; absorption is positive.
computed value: 0.2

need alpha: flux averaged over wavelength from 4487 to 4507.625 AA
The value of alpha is 7.4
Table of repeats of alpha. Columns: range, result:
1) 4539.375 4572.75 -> 7.65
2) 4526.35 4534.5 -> 7.75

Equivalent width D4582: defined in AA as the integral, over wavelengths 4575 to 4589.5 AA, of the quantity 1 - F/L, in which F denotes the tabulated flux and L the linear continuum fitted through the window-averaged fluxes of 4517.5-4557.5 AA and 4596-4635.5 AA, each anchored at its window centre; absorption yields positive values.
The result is 0.3 AA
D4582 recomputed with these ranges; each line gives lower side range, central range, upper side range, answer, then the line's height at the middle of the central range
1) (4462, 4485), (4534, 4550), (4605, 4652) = 0.3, 7.57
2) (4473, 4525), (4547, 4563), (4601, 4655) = -1.1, 7.47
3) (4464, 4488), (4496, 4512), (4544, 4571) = 0.8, 7.75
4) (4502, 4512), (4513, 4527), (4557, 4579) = -1.2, 7.39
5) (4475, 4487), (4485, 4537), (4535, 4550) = -0.5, 7.51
